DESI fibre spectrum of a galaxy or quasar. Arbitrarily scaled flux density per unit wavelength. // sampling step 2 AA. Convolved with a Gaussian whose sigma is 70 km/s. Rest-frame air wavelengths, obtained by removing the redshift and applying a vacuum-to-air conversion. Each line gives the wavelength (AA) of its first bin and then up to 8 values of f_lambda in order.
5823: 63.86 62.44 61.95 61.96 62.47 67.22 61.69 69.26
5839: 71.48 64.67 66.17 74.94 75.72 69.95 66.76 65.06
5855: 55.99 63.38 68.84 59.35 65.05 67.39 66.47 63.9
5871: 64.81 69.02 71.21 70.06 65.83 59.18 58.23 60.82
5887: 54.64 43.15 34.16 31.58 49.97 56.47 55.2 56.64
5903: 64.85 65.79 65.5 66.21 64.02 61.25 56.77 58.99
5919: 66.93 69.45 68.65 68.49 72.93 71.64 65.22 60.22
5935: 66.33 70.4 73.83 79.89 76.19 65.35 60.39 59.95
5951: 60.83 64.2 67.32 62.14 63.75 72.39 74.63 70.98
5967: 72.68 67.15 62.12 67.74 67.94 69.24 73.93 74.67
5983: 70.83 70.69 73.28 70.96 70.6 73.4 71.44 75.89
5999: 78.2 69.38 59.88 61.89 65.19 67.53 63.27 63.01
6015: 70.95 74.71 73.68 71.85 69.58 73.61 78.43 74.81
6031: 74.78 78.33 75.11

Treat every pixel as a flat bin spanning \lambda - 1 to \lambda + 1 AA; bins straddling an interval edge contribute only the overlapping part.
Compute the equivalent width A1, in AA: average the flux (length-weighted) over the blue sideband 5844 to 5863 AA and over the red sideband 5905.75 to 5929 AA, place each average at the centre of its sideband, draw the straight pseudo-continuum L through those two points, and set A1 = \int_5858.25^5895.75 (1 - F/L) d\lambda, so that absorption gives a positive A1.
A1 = 4.0 AA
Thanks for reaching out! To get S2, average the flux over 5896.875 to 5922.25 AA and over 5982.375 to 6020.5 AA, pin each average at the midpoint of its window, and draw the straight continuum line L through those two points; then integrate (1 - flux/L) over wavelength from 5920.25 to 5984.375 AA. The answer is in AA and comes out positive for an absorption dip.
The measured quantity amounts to -2.62 AA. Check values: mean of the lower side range 62.4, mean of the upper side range 69.7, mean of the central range 68.5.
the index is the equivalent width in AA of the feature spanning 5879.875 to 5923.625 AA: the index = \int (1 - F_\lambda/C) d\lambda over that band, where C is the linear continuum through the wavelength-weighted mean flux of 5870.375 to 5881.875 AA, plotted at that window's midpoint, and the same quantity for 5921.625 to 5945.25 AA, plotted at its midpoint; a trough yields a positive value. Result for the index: 6.9 AA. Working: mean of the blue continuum 66.8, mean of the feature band 57.6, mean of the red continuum 70.1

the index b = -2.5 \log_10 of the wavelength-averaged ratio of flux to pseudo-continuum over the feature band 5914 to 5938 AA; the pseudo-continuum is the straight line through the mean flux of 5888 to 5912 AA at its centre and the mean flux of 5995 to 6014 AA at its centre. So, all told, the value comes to -0.15 mag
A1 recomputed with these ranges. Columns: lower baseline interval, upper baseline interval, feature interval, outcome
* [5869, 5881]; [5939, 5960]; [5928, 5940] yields -0.3 AA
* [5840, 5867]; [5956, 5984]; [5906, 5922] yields 1.0 AA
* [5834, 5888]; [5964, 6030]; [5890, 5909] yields 3.7 AA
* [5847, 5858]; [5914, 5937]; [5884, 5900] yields 4.3 AA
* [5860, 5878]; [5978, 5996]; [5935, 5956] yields 0.7 AA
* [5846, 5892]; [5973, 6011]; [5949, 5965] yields 0.4 AA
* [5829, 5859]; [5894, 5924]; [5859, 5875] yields -0.2 AA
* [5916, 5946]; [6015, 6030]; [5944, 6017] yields 3.3 AA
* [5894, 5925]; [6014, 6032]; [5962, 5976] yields -0.2 AA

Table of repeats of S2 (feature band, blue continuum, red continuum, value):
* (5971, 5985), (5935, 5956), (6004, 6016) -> -0.8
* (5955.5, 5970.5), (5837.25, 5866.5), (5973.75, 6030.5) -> 0.2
